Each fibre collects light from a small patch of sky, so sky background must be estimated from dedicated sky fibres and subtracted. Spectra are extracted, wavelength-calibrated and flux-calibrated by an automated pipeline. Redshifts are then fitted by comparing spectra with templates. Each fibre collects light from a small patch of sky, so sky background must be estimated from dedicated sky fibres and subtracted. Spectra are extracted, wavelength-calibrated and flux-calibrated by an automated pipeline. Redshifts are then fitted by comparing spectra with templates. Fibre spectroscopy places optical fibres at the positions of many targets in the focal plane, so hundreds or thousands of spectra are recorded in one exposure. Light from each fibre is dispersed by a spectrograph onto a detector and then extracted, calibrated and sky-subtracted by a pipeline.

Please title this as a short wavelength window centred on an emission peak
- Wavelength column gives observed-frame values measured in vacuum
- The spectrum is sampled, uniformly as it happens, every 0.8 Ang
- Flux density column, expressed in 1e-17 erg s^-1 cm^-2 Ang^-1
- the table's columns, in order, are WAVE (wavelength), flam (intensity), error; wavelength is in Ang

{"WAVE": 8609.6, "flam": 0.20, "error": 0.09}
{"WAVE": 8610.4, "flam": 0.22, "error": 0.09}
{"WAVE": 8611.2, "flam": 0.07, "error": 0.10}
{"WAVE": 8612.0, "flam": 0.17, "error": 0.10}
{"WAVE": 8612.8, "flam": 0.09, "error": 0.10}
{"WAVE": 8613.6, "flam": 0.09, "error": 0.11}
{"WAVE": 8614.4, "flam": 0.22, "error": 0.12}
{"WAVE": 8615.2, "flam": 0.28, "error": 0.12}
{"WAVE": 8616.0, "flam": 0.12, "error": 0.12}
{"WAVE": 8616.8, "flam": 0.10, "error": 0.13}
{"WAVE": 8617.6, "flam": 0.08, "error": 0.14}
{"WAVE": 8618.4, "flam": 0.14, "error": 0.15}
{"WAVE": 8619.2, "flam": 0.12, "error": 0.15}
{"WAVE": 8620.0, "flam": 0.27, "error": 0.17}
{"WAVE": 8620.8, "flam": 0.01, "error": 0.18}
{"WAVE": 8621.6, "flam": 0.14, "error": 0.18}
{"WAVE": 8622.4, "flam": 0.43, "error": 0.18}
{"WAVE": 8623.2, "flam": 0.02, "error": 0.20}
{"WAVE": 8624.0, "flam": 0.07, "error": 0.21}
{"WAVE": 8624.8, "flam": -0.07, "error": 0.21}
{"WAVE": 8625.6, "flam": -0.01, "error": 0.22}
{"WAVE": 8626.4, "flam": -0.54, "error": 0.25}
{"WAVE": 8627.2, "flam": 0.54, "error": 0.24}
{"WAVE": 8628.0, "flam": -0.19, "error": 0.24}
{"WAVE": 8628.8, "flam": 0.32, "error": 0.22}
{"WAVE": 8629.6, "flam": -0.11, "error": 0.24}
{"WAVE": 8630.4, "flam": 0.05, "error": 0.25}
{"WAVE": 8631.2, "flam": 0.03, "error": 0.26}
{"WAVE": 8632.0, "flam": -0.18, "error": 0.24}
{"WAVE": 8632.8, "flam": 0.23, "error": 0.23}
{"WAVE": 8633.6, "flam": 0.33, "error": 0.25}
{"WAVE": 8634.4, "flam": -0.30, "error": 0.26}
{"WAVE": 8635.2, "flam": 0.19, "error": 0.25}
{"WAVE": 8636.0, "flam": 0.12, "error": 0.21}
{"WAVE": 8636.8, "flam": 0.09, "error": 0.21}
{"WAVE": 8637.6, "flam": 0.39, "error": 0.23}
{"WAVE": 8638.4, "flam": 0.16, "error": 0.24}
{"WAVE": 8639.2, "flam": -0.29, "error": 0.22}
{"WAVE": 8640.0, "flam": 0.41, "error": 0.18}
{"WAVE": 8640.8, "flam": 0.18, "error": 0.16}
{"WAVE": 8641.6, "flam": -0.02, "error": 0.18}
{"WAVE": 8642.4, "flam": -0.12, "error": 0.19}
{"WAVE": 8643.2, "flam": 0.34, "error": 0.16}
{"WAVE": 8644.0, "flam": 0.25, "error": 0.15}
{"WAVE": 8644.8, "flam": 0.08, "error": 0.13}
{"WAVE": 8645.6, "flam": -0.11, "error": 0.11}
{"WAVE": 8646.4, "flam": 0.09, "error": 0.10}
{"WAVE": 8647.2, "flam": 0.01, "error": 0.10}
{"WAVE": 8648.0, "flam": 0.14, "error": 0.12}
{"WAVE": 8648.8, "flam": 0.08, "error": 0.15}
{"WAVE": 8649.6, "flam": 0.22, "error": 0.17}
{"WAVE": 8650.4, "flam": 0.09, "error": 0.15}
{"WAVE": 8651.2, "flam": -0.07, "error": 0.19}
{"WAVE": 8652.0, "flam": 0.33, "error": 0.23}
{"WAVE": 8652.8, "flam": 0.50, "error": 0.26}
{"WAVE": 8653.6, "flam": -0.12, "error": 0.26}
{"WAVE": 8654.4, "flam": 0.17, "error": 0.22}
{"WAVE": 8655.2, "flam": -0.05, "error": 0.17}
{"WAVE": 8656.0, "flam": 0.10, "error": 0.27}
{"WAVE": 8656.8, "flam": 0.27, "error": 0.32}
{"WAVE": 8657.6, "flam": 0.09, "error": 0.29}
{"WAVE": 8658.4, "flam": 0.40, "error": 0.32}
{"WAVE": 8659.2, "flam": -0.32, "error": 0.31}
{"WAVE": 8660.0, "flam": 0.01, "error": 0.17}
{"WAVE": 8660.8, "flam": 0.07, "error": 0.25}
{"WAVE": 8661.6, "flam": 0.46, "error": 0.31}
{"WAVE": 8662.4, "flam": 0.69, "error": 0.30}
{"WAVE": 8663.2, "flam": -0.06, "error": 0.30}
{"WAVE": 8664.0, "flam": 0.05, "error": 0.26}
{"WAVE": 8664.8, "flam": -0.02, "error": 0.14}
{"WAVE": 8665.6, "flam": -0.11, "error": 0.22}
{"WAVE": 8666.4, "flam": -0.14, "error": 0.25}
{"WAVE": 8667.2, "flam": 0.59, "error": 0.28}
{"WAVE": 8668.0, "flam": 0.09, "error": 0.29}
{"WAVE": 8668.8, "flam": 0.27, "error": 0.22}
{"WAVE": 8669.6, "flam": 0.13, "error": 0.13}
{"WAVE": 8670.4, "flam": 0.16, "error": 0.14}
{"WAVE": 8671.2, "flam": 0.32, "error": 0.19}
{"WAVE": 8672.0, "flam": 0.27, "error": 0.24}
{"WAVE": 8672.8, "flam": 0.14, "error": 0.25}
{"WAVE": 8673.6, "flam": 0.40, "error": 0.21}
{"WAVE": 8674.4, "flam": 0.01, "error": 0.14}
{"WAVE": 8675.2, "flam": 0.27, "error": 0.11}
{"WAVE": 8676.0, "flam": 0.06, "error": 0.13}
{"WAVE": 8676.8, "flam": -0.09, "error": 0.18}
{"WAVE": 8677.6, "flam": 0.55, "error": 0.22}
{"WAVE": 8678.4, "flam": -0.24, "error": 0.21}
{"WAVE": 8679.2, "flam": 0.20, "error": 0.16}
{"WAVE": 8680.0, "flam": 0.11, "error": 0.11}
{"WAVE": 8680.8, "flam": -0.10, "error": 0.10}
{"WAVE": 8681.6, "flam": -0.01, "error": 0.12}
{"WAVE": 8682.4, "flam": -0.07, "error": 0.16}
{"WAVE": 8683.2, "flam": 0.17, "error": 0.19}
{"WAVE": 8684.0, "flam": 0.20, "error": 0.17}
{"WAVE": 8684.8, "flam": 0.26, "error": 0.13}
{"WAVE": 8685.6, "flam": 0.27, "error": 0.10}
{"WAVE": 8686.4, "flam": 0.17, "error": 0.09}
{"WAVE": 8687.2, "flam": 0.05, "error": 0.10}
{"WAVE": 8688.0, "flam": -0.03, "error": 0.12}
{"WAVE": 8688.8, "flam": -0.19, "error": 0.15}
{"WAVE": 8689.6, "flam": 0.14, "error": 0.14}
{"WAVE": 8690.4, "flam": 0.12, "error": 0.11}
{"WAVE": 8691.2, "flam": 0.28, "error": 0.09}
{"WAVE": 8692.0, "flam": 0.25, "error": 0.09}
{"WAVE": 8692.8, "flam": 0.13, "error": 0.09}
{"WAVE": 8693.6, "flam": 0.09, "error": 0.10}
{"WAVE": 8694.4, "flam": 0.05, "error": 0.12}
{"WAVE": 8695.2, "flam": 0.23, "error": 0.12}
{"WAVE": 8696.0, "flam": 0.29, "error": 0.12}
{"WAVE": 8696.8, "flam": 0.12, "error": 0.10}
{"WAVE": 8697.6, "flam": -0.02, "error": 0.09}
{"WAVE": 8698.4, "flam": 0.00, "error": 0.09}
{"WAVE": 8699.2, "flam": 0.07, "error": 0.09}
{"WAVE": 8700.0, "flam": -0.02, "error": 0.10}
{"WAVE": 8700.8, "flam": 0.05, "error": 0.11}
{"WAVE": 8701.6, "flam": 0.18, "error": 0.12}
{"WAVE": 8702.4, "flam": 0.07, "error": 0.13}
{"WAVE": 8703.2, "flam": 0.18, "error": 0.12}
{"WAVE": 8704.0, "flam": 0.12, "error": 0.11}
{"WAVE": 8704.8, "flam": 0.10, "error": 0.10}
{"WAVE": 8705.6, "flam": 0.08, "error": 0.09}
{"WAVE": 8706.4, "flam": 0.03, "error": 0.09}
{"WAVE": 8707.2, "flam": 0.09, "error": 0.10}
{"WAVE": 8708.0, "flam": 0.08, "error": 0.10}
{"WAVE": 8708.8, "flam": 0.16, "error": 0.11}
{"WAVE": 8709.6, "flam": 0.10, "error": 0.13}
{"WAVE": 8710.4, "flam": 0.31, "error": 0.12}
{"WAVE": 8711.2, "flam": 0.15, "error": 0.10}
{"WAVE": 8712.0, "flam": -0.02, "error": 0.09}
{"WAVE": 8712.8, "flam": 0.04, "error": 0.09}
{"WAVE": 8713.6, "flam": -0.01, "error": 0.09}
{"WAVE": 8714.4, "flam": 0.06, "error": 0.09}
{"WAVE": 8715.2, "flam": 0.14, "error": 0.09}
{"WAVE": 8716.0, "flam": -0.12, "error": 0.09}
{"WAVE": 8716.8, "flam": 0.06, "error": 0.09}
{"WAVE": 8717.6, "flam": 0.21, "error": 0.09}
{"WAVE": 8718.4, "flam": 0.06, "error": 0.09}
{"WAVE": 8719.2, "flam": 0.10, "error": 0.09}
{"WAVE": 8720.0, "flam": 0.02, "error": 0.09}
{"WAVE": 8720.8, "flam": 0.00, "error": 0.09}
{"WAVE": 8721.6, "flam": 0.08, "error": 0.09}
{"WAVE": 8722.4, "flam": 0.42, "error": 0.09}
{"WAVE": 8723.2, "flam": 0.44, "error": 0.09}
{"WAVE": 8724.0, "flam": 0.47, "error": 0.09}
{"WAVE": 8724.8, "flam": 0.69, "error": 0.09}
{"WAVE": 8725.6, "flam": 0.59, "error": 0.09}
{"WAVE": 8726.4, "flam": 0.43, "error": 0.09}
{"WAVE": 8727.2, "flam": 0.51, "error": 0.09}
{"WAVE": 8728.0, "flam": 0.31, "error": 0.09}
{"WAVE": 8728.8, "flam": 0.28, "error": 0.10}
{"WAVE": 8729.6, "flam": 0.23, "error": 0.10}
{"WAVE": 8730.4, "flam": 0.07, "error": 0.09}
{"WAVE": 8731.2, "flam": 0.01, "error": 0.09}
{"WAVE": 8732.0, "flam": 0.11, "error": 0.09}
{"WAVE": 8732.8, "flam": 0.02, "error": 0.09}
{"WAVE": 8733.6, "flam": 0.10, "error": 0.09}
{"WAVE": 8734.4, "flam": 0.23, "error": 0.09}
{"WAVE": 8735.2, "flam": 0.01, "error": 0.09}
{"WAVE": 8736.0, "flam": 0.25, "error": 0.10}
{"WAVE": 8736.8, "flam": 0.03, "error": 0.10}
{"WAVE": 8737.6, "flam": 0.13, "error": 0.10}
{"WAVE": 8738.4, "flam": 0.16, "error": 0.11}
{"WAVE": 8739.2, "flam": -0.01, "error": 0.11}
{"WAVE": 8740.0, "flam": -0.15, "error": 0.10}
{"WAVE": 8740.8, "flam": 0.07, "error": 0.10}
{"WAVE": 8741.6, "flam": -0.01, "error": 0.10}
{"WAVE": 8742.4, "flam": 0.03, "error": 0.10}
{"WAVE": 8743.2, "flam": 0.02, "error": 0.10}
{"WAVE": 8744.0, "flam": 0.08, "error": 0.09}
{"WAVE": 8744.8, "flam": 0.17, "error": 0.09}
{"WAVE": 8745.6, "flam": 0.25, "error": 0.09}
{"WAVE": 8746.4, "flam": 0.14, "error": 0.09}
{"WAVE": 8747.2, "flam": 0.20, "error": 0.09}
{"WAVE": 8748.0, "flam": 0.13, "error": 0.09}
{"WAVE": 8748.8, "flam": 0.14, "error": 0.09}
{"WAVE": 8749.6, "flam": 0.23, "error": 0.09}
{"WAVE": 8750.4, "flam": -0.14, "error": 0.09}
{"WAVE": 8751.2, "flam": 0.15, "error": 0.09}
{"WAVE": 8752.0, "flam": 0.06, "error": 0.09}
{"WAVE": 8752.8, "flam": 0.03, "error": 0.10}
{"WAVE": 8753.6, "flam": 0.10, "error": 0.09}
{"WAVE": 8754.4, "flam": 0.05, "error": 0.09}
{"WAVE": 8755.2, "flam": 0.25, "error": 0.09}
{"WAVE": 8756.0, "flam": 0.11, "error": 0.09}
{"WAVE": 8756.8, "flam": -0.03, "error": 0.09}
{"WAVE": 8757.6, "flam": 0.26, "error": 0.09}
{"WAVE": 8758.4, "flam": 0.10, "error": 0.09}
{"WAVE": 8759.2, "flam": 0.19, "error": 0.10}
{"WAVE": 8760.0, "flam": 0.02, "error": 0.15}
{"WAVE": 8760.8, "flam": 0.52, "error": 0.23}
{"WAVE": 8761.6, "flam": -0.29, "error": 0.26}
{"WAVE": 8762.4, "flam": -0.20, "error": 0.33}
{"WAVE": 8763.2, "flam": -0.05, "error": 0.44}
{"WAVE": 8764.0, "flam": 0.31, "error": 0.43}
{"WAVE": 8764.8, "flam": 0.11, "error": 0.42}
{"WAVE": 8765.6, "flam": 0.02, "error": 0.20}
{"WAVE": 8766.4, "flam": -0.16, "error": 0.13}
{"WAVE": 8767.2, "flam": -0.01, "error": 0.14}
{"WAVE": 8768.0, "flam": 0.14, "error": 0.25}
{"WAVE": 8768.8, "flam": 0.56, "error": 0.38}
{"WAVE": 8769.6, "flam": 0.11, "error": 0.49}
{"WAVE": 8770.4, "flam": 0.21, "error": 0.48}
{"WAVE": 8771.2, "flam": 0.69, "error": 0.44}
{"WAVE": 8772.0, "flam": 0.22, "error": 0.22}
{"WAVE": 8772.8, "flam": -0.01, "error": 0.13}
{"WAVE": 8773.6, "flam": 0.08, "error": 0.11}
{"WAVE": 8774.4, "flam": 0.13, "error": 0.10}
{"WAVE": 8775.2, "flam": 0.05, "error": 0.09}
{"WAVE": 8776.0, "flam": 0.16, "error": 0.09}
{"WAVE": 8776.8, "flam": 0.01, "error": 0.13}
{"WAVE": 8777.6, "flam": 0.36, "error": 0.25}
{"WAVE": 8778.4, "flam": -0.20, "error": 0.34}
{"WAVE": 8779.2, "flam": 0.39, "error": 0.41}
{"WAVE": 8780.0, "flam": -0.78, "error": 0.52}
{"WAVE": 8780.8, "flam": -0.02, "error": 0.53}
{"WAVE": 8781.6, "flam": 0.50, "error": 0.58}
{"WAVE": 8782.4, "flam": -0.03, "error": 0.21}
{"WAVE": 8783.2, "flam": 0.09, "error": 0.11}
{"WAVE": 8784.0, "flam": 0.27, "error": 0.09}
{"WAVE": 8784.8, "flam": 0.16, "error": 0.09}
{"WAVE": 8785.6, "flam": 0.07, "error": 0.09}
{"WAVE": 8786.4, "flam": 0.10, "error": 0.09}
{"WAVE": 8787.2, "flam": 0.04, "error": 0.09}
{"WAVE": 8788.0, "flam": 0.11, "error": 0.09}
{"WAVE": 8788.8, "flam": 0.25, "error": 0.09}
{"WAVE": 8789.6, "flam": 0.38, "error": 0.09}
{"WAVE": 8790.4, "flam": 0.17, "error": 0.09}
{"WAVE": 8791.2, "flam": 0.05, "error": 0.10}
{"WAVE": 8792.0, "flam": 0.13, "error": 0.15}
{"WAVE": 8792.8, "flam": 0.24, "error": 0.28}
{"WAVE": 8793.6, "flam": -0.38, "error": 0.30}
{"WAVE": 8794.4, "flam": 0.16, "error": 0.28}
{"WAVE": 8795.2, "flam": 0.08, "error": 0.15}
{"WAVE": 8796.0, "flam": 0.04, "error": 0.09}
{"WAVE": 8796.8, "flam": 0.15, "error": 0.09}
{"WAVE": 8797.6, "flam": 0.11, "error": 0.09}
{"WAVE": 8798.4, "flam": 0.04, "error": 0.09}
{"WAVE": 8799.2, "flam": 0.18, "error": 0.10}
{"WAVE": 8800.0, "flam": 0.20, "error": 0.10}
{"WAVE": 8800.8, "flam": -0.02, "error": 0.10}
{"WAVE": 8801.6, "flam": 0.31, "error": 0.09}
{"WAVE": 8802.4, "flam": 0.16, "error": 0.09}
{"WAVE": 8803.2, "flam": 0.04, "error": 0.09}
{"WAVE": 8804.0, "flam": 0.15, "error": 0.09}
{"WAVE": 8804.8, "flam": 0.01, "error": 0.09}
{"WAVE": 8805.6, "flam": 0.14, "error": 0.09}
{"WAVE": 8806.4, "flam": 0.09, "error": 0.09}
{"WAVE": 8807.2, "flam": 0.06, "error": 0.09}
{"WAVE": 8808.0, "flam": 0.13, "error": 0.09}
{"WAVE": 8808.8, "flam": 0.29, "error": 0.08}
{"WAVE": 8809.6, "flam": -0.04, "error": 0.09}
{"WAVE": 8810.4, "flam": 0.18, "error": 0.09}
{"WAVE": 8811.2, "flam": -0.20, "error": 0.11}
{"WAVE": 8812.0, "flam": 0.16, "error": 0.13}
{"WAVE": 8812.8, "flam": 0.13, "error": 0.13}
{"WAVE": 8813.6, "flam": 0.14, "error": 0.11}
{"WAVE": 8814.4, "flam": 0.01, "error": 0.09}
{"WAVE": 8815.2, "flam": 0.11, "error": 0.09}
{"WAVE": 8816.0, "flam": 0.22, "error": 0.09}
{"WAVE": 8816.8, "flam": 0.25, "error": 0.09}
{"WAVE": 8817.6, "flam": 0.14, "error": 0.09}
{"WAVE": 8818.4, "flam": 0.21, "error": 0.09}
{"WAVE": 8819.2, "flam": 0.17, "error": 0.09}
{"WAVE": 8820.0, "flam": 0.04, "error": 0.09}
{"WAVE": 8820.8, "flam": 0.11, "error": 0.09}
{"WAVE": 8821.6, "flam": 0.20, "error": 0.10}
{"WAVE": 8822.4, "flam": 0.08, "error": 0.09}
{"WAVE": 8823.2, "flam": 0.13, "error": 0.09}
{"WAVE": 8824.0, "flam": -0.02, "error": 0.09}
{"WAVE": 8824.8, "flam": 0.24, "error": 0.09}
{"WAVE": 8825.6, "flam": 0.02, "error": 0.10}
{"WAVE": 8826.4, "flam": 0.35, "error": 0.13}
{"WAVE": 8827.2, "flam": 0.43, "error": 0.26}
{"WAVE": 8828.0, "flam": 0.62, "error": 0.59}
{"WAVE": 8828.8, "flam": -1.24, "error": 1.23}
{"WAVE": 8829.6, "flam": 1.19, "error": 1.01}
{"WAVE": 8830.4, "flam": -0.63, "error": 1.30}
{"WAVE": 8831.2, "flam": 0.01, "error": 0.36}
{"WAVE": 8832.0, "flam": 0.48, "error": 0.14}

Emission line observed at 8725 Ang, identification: H-gamma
